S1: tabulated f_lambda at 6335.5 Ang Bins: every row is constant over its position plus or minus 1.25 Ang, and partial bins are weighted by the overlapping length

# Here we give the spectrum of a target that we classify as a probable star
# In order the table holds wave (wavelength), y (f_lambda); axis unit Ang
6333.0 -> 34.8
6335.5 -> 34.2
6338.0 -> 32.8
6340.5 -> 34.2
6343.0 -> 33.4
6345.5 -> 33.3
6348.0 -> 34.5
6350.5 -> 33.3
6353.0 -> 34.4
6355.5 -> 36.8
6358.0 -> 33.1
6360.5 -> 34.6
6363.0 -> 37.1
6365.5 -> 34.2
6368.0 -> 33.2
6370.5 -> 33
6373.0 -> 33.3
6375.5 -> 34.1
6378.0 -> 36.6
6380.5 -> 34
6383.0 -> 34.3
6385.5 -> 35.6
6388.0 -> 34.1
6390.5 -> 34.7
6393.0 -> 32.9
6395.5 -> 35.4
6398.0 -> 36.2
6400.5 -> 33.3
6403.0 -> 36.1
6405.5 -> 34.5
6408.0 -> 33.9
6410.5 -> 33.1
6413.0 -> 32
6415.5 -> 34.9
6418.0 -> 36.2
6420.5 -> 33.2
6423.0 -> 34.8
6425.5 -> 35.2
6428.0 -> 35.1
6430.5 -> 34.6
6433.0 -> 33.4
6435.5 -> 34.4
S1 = 34.2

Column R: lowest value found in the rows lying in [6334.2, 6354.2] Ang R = 32.8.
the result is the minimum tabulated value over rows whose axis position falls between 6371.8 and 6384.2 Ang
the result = 33.3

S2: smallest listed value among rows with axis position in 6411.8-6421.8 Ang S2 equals 32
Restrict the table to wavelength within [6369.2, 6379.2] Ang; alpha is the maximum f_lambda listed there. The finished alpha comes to 36.6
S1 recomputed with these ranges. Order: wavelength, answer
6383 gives 34.3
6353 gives 34.4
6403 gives 36.1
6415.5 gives 34.9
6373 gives 33.3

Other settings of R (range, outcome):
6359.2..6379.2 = 33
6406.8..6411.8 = 33.1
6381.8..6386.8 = 34.3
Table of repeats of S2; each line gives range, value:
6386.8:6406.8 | 32.9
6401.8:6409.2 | 33.9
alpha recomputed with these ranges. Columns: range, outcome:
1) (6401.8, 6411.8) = 36.1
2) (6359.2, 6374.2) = 37.1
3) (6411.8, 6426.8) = 36.2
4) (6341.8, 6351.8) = 34.5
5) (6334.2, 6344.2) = 34.2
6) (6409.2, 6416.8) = 34.9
